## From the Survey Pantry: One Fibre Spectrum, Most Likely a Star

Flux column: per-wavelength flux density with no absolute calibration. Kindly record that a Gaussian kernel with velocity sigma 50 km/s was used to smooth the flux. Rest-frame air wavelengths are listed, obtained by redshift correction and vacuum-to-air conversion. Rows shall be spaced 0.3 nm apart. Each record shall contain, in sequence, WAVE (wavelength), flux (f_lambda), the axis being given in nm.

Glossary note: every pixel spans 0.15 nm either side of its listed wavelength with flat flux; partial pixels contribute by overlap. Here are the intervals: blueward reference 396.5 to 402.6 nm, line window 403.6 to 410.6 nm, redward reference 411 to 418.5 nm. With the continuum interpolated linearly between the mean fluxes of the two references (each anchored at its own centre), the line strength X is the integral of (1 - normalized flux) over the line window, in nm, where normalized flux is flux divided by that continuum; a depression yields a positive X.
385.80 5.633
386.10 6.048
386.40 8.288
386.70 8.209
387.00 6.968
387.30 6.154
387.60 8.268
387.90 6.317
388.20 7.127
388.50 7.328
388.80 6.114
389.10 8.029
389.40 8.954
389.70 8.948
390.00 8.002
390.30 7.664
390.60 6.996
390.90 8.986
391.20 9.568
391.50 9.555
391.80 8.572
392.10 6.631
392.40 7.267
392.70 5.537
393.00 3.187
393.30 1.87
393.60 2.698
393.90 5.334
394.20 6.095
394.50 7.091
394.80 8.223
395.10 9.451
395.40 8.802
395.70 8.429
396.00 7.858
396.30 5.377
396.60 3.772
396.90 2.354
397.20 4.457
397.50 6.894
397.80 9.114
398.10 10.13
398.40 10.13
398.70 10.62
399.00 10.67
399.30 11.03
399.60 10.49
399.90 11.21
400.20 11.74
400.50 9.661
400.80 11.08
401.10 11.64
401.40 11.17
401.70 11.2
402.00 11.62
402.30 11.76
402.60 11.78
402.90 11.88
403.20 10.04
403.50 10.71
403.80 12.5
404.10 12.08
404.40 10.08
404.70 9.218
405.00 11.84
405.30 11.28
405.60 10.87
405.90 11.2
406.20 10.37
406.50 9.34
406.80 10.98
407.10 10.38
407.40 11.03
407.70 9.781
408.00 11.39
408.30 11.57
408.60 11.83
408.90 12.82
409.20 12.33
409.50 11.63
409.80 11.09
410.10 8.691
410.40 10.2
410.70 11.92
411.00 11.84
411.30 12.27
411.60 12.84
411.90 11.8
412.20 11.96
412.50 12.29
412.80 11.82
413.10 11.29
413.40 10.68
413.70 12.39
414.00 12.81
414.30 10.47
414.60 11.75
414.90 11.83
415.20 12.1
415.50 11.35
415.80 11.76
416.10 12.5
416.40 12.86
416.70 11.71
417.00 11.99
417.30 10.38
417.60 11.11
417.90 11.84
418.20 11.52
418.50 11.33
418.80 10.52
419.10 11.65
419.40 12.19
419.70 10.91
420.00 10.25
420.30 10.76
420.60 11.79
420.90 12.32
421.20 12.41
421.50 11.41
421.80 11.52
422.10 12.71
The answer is -0.18 nm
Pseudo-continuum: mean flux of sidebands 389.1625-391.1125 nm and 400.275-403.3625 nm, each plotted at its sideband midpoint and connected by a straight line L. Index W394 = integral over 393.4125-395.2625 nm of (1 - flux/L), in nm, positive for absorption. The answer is 0.59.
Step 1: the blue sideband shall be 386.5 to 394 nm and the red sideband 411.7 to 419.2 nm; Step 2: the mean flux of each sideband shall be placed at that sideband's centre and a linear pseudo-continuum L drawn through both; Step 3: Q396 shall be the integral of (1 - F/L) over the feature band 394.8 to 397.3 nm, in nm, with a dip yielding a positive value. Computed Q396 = 0.485 nm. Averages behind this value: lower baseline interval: 6.99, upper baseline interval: 11.7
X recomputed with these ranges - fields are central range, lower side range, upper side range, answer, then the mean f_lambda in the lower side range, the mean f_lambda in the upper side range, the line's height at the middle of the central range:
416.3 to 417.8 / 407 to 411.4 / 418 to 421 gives -0.04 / 11.2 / 11.3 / 11.3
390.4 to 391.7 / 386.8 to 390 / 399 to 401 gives -0.08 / 7.46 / 10.9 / 8.24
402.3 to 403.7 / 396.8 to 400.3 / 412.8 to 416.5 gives -0.19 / 9.13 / 11.8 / 9.87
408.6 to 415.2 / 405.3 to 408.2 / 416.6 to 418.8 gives -0.42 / 10.6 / 11.3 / 11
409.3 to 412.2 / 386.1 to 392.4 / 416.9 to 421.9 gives -0.29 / 7.78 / 11.4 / 10.4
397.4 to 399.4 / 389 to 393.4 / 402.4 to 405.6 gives -0.07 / 7.37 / 11.1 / 9.49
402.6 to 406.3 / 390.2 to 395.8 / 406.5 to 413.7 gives -0.43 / 6.93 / 11.4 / 9.91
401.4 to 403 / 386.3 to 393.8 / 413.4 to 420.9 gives -0.44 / 7.07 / 11.6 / 9.09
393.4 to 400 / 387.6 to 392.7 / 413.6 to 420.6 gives 0.84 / 7.82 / 11.6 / 8.73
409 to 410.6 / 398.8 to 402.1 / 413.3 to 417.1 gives 0.09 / 11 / 11.9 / 11.6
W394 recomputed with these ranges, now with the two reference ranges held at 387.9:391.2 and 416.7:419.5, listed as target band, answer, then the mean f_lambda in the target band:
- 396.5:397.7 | 0.573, 4.59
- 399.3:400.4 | -0.235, 11.1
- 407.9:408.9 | -0.158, 11.8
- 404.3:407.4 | -0.227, 10.6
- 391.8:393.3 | 0.479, 5.57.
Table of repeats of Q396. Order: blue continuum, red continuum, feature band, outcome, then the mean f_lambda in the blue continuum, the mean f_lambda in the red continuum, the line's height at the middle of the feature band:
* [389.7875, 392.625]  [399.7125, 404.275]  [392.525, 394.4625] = 0.98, 8.09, 11.3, 8.77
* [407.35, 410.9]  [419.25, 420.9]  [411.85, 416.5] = -0.25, 11.2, 11.3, 11.2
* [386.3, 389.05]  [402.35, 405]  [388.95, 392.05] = -0.22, 7.21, 11.1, 7.9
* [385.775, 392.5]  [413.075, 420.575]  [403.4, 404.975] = -0.20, 7.68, 11.5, 9.77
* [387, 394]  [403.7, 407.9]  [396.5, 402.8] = -0.27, 6.93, 10.8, 9.23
